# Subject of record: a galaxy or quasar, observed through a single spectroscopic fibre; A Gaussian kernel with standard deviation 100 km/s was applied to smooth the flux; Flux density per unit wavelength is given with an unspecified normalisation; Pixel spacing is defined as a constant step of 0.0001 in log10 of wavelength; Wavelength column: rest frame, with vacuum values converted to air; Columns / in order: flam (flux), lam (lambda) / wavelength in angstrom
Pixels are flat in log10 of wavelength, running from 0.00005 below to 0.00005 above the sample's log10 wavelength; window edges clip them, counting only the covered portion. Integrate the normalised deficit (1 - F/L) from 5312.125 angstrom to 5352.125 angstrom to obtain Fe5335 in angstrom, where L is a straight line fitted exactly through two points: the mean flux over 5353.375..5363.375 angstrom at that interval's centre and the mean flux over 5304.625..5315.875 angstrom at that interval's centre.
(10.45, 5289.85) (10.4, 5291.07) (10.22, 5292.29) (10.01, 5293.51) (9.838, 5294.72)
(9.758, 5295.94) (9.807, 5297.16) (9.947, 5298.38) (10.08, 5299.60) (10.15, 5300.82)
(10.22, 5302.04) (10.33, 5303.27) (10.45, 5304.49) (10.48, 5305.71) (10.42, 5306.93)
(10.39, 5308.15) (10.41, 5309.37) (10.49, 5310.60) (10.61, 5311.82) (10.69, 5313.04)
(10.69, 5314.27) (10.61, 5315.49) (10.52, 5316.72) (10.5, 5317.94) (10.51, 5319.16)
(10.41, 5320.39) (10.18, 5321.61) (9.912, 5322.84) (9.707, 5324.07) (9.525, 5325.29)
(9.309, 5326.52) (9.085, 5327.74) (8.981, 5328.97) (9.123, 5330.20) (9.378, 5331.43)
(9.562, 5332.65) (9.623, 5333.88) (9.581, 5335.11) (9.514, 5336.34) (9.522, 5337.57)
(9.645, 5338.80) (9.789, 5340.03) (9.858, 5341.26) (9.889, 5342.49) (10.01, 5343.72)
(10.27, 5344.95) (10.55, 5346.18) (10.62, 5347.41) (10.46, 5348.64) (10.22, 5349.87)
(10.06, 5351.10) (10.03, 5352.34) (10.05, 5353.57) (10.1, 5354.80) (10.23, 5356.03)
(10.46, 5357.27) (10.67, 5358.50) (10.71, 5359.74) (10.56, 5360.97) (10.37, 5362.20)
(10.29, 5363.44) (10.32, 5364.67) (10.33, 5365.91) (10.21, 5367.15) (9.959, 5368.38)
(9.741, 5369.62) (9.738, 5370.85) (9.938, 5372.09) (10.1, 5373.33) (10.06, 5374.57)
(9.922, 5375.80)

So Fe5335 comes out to 2.0 angstrom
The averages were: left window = 10.5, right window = 10.4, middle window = 9.95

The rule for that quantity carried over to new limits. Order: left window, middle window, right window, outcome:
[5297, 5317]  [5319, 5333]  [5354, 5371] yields 1.0 angstrom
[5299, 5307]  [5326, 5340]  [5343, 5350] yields 1.3 angstrom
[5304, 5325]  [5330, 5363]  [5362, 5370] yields 0.7 angstrom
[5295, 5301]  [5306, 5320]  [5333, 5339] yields -1.1 angstrom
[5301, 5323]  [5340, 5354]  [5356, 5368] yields 0.3 angstrom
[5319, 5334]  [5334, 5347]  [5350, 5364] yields 0.1 angstrom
